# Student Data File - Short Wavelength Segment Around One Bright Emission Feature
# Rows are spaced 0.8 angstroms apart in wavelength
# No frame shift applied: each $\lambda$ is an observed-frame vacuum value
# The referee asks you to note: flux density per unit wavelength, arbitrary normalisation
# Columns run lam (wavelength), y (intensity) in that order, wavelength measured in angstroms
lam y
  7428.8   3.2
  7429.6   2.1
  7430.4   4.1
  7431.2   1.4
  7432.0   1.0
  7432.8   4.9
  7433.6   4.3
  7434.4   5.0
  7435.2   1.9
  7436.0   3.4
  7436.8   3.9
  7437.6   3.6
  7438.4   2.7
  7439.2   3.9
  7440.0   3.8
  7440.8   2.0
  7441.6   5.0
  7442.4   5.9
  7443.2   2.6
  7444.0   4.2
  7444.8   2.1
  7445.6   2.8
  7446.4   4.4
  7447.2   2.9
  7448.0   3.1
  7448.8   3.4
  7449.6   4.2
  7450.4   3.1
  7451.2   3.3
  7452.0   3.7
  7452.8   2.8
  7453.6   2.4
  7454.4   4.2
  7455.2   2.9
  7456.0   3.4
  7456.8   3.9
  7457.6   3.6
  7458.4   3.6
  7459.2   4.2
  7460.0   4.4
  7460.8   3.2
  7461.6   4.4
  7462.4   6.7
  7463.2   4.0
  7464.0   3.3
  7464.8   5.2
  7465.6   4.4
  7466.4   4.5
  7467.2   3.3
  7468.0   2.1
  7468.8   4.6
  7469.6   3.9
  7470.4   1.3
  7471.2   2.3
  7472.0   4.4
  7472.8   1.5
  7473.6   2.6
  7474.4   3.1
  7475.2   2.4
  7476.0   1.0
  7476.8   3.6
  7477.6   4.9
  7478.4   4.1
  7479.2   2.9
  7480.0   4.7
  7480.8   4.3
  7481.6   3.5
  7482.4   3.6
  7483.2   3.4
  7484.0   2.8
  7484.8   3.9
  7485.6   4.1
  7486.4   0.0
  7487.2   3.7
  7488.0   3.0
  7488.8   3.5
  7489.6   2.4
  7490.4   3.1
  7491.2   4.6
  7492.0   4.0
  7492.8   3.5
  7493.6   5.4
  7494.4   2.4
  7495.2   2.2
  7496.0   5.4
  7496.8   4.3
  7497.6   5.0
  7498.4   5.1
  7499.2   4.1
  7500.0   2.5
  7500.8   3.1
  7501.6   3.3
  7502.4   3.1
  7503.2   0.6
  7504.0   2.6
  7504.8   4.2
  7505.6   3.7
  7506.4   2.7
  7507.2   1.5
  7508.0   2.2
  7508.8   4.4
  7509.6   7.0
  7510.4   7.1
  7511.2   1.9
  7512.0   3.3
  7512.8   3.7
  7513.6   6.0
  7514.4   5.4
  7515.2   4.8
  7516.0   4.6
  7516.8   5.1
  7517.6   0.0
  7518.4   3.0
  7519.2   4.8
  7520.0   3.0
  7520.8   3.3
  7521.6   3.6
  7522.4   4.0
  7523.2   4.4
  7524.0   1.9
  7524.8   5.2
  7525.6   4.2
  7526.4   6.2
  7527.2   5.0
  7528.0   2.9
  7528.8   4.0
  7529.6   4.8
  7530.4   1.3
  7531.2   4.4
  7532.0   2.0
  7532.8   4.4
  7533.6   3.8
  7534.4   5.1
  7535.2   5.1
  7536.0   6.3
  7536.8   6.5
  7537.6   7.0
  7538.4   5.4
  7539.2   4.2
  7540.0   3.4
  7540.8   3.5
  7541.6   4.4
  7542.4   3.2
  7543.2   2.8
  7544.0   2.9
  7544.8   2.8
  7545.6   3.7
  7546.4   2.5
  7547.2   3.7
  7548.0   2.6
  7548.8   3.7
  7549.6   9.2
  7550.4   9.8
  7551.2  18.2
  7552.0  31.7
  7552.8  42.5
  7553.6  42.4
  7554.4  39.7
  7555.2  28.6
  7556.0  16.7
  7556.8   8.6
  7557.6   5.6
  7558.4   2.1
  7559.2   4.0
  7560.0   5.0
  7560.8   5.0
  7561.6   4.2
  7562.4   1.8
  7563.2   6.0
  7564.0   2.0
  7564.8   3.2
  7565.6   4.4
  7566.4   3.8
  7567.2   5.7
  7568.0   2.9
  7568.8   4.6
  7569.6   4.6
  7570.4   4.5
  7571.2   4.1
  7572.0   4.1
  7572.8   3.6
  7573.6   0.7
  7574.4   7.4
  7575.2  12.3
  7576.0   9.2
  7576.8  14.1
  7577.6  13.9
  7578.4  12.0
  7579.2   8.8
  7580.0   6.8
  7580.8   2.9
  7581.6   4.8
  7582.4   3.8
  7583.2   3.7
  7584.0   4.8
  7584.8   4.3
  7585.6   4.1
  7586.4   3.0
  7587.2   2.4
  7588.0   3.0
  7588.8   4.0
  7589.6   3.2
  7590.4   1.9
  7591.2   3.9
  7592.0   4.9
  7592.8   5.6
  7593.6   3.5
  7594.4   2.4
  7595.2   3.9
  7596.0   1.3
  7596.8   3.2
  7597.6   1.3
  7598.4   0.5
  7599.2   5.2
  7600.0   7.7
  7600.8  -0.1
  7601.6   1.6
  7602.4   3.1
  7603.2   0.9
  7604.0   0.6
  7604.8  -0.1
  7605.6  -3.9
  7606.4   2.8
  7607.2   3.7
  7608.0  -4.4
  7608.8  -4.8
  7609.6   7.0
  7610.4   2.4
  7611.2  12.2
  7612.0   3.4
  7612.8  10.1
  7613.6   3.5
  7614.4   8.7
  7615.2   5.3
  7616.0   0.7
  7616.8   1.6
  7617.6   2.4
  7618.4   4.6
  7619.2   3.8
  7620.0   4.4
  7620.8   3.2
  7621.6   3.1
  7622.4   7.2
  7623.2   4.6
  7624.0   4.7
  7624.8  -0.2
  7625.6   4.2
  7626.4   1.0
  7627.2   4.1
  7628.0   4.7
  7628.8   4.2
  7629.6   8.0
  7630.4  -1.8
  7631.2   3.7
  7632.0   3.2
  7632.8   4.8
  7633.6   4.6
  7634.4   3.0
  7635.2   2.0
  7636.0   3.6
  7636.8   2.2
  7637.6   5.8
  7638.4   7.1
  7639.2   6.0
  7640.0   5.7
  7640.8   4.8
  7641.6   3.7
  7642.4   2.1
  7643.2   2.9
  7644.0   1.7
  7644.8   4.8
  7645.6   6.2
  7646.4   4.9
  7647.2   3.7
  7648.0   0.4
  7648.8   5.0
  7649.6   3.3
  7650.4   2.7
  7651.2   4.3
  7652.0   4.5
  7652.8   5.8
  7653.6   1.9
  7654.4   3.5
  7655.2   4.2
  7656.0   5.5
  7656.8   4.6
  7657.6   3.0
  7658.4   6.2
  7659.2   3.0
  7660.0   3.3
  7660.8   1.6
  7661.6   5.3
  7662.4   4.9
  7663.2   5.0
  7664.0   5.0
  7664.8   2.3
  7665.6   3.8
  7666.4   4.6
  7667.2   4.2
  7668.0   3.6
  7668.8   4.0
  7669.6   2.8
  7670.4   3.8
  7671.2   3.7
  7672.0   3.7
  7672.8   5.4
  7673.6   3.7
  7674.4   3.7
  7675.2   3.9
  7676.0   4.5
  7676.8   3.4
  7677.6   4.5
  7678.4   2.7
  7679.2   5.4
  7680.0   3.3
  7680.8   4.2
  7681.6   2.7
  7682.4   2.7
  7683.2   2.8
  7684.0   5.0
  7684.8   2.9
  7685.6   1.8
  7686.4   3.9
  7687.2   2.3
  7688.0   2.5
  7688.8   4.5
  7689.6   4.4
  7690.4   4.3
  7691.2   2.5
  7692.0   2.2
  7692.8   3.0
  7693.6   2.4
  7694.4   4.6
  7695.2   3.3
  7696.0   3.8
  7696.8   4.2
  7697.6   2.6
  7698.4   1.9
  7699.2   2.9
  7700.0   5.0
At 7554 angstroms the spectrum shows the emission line H-alpha 6563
